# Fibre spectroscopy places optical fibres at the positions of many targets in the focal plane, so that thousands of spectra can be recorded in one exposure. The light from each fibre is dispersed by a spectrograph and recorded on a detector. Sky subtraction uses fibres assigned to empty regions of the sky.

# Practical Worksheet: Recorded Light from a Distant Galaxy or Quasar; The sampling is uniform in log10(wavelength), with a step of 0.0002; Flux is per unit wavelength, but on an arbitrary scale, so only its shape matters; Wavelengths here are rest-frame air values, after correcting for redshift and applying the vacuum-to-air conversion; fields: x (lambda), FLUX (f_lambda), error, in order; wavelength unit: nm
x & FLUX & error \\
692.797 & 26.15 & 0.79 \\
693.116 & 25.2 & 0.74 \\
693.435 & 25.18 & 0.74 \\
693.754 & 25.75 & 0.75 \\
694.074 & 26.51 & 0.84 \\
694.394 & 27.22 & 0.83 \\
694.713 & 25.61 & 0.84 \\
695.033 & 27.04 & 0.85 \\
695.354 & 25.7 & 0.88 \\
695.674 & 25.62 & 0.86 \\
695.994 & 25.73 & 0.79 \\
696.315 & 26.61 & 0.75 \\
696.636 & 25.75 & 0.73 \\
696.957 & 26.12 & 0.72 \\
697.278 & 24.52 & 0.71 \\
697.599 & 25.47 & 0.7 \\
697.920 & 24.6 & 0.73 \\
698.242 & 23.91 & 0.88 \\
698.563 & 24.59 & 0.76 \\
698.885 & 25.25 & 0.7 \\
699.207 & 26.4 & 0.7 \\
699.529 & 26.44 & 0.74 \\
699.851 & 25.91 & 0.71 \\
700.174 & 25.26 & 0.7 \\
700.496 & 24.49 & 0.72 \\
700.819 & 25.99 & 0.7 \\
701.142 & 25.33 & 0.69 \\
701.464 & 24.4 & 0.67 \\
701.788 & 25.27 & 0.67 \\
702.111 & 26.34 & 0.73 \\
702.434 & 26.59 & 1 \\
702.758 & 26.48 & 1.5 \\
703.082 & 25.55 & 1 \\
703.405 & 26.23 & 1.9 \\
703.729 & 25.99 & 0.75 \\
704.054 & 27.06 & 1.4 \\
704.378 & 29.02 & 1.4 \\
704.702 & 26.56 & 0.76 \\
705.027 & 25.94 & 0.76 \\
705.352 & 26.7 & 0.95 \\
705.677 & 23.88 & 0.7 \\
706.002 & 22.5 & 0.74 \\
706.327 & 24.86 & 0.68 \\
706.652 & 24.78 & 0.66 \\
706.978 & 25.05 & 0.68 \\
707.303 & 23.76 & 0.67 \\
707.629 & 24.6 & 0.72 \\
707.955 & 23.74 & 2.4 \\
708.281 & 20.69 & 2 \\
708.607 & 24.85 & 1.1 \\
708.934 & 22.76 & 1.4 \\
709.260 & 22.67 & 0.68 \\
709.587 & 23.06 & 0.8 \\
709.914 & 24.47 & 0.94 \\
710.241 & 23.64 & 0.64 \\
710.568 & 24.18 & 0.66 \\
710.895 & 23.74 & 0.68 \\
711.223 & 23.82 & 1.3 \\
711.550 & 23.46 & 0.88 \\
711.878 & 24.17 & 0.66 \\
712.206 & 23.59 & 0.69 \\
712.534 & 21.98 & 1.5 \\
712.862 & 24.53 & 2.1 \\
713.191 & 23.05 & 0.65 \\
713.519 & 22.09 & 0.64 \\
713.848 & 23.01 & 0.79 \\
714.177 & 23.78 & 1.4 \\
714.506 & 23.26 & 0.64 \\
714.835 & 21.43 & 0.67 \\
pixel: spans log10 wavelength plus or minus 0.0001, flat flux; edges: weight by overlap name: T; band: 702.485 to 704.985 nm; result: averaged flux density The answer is 26.7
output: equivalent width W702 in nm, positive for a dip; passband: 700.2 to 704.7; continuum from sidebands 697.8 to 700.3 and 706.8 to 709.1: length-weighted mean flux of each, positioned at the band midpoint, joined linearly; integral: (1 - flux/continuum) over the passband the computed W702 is -0.25 nm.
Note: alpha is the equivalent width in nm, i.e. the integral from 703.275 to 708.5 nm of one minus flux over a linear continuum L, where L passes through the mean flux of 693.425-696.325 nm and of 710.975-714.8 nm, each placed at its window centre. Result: -0.15 nm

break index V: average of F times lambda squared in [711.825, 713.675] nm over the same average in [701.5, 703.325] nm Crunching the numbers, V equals 0.92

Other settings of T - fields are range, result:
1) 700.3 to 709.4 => 25.1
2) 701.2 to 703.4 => 25.8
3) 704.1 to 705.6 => 26.9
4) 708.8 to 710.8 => 23.5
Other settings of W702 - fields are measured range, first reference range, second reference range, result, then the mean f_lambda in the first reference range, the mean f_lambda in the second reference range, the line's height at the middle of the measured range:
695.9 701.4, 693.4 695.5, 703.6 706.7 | 0.130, 26.2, 25.8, 26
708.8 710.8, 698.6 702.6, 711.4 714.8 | 0.030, 25.6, 23.2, 23.8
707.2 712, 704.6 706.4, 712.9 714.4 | 0.098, 25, 23.1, 24.1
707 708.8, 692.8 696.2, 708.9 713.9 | 0.023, 26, 23.4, 23.9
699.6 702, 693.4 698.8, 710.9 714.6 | -0.029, 25.6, 23.4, 25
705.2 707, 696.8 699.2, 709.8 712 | -0.019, 25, 23.9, 24.3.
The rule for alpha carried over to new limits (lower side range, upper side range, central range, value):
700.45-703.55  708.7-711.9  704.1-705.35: -0.10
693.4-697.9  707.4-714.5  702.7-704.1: -0.09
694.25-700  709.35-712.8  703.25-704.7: -0.14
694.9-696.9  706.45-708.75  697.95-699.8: 0.02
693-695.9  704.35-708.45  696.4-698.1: 0.02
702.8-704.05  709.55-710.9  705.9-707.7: 0.05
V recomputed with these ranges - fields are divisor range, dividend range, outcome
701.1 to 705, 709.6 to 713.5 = 0.92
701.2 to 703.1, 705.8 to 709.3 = 0.93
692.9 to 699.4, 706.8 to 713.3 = 0.96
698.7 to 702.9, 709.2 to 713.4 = 0.95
